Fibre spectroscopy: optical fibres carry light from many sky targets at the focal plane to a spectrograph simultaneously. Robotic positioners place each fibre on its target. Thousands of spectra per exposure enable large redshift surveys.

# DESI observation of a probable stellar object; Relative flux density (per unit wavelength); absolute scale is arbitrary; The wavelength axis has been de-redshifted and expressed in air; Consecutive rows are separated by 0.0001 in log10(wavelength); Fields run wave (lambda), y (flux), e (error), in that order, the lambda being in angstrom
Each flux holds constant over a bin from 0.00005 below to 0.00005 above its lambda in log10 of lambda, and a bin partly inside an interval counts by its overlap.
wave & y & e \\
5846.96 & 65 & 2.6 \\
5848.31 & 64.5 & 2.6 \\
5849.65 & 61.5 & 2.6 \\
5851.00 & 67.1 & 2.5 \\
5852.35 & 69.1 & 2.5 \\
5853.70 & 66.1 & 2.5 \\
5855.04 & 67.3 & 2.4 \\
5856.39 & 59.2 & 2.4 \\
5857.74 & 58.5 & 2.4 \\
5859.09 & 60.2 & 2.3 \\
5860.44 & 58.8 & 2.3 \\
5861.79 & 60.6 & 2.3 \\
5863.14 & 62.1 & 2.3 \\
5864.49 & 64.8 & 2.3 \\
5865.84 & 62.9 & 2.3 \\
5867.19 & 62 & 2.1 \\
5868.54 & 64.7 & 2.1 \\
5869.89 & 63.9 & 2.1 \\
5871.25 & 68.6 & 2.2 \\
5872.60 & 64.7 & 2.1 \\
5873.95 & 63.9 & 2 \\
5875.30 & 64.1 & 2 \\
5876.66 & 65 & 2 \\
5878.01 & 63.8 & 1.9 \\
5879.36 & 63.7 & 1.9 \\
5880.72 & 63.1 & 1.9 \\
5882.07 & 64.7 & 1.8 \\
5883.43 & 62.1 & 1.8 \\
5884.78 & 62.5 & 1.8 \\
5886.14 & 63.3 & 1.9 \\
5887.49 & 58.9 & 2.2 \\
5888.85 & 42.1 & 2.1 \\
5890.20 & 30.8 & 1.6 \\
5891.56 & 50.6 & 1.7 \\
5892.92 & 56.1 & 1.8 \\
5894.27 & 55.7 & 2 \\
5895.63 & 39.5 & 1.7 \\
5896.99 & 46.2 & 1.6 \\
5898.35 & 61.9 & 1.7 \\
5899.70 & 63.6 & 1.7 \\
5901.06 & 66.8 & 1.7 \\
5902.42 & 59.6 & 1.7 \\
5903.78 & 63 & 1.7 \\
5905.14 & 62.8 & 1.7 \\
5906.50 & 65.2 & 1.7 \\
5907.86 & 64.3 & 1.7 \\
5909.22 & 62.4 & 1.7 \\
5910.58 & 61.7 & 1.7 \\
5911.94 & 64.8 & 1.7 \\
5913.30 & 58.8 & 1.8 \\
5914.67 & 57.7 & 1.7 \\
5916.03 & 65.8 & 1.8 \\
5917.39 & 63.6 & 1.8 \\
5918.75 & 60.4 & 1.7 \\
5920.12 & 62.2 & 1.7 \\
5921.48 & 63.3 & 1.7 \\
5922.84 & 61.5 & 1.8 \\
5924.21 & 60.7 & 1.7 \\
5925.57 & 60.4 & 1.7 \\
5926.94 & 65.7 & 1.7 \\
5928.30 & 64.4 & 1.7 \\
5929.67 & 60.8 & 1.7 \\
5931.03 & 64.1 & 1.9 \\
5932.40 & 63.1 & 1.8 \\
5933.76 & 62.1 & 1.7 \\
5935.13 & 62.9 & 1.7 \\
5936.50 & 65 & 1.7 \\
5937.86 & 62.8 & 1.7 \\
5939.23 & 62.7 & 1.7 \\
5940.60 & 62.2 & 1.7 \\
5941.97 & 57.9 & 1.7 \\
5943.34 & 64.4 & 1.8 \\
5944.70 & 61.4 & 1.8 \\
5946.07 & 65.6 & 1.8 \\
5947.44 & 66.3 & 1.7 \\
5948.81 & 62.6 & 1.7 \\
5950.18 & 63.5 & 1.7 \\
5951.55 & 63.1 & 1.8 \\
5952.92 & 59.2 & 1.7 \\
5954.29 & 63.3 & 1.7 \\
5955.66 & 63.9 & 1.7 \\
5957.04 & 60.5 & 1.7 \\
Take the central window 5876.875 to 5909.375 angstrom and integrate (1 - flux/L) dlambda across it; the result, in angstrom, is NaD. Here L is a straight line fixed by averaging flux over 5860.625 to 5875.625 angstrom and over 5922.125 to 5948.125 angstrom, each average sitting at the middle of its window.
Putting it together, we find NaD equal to 2.73 angstrom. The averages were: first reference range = 63.7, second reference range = 62.8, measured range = 58.1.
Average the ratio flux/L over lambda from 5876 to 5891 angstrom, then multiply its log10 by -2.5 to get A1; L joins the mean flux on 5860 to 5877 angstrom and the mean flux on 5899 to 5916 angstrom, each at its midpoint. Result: 0.09 mag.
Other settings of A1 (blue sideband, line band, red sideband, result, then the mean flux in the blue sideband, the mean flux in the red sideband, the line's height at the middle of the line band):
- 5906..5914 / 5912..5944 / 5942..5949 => 0.02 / 62.8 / 63.6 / 63.2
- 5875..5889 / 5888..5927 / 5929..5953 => 0.07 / 61.8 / 62.9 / 62.3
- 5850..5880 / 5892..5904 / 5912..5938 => 0.12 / 63.7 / 62.4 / 63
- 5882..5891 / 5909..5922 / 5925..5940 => -0.04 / 54.2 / 63.1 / 59.8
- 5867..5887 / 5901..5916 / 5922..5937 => 0.01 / 64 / 62.8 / 63.3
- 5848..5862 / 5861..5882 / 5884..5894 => -0.11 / 63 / 52.3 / 57.8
